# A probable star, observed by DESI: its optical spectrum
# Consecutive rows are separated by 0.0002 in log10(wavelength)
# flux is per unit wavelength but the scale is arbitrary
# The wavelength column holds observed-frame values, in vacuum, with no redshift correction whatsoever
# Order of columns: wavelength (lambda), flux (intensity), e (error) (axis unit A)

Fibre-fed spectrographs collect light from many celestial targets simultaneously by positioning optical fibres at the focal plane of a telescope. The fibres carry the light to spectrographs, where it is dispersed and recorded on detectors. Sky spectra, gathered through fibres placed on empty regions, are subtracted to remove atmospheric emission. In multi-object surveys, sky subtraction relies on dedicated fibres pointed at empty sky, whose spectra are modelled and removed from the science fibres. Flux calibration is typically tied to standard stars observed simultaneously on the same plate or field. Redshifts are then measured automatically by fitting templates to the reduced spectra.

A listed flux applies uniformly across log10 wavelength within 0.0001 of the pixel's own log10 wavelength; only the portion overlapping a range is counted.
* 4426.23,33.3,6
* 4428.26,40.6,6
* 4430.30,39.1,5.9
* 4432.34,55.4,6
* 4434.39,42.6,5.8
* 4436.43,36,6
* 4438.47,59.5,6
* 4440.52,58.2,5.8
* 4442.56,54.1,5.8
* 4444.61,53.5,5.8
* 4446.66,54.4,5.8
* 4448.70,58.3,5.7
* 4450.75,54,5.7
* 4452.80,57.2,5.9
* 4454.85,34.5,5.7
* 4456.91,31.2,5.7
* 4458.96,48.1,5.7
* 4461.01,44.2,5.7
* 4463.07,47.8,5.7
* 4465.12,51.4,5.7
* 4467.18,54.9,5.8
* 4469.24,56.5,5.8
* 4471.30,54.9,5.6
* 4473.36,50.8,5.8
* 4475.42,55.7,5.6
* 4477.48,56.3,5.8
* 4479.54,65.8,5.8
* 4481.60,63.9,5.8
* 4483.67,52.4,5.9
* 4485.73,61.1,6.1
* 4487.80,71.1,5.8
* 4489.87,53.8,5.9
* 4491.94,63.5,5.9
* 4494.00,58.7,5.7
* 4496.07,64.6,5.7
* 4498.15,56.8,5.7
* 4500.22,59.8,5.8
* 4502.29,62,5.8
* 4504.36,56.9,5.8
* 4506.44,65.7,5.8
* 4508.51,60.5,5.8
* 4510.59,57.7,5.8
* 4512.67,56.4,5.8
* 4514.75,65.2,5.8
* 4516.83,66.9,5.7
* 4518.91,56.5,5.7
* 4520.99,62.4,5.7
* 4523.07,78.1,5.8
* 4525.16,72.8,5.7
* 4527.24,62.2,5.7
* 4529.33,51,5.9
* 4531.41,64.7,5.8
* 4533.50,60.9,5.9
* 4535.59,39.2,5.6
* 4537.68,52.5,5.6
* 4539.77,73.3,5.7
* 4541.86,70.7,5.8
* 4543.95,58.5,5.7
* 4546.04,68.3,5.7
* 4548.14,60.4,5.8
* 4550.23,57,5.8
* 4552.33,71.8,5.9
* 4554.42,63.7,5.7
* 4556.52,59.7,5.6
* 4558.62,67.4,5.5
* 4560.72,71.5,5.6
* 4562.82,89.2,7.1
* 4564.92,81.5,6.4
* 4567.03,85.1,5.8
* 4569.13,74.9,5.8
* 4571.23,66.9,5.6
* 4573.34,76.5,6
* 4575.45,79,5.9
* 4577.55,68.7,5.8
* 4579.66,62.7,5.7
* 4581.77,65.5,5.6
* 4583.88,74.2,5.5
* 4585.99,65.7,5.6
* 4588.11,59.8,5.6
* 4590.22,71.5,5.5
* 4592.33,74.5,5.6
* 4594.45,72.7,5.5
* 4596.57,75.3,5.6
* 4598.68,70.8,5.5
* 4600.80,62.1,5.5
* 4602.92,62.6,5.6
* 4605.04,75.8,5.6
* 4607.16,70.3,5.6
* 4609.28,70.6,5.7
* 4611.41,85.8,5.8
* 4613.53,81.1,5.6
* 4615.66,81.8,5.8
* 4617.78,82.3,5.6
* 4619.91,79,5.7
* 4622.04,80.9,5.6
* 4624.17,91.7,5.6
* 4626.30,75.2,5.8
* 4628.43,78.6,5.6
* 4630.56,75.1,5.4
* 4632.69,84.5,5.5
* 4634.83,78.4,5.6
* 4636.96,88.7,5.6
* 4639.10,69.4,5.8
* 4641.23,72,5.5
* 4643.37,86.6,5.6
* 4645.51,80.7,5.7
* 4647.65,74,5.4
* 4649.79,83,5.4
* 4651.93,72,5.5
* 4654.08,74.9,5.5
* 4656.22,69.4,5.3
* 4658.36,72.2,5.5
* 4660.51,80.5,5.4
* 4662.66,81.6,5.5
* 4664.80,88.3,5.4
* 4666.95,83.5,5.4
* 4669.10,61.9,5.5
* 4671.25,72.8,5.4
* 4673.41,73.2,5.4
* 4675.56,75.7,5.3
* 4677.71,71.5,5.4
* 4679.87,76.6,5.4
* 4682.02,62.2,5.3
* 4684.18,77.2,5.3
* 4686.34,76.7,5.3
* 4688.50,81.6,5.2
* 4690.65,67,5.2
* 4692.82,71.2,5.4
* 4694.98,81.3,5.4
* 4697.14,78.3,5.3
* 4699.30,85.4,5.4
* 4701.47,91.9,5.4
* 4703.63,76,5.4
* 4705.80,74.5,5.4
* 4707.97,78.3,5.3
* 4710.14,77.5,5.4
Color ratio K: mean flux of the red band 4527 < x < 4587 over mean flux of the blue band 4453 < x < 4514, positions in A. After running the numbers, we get 1.20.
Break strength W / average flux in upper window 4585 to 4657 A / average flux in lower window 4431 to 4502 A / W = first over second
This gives 1.40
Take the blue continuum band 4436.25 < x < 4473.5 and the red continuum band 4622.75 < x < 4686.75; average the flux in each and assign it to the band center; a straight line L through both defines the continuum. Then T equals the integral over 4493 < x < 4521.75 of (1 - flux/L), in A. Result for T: -1.5 A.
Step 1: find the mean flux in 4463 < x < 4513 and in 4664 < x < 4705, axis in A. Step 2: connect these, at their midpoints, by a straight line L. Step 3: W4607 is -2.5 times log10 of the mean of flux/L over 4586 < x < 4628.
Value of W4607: -0.08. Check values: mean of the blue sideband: 58.6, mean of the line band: 74.8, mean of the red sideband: 76.3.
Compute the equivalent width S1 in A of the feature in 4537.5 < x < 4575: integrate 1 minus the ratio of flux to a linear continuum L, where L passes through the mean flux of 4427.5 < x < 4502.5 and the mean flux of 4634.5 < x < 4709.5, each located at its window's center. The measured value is -3.6 A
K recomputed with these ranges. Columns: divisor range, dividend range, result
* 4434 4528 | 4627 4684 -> 1.34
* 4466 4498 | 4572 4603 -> 1.18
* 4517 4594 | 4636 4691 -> 1.13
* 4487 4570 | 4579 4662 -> 1.17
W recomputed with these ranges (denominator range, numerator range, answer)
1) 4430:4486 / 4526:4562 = 1.20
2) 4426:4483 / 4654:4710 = 1.51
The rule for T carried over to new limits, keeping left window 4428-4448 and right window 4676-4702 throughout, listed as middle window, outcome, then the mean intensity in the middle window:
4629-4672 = -3.1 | 77.5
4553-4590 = -4.3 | 71.3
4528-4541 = 0.6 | 57.2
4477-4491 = -1.6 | 60.8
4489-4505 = -1.0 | 59.7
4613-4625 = -2.4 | 82.7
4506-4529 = -2.1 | 63.6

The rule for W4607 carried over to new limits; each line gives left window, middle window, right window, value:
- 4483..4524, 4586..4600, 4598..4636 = 0.05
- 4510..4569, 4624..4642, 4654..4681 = -0.09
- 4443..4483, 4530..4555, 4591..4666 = 0.05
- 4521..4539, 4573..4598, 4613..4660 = -0.01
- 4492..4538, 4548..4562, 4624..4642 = 0.03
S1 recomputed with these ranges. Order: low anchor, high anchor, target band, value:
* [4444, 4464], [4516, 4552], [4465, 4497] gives -3.4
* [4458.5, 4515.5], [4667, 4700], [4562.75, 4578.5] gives -3.0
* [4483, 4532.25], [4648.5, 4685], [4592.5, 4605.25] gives -0.1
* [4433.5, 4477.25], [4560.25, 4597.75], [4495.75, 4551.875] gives 1.2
